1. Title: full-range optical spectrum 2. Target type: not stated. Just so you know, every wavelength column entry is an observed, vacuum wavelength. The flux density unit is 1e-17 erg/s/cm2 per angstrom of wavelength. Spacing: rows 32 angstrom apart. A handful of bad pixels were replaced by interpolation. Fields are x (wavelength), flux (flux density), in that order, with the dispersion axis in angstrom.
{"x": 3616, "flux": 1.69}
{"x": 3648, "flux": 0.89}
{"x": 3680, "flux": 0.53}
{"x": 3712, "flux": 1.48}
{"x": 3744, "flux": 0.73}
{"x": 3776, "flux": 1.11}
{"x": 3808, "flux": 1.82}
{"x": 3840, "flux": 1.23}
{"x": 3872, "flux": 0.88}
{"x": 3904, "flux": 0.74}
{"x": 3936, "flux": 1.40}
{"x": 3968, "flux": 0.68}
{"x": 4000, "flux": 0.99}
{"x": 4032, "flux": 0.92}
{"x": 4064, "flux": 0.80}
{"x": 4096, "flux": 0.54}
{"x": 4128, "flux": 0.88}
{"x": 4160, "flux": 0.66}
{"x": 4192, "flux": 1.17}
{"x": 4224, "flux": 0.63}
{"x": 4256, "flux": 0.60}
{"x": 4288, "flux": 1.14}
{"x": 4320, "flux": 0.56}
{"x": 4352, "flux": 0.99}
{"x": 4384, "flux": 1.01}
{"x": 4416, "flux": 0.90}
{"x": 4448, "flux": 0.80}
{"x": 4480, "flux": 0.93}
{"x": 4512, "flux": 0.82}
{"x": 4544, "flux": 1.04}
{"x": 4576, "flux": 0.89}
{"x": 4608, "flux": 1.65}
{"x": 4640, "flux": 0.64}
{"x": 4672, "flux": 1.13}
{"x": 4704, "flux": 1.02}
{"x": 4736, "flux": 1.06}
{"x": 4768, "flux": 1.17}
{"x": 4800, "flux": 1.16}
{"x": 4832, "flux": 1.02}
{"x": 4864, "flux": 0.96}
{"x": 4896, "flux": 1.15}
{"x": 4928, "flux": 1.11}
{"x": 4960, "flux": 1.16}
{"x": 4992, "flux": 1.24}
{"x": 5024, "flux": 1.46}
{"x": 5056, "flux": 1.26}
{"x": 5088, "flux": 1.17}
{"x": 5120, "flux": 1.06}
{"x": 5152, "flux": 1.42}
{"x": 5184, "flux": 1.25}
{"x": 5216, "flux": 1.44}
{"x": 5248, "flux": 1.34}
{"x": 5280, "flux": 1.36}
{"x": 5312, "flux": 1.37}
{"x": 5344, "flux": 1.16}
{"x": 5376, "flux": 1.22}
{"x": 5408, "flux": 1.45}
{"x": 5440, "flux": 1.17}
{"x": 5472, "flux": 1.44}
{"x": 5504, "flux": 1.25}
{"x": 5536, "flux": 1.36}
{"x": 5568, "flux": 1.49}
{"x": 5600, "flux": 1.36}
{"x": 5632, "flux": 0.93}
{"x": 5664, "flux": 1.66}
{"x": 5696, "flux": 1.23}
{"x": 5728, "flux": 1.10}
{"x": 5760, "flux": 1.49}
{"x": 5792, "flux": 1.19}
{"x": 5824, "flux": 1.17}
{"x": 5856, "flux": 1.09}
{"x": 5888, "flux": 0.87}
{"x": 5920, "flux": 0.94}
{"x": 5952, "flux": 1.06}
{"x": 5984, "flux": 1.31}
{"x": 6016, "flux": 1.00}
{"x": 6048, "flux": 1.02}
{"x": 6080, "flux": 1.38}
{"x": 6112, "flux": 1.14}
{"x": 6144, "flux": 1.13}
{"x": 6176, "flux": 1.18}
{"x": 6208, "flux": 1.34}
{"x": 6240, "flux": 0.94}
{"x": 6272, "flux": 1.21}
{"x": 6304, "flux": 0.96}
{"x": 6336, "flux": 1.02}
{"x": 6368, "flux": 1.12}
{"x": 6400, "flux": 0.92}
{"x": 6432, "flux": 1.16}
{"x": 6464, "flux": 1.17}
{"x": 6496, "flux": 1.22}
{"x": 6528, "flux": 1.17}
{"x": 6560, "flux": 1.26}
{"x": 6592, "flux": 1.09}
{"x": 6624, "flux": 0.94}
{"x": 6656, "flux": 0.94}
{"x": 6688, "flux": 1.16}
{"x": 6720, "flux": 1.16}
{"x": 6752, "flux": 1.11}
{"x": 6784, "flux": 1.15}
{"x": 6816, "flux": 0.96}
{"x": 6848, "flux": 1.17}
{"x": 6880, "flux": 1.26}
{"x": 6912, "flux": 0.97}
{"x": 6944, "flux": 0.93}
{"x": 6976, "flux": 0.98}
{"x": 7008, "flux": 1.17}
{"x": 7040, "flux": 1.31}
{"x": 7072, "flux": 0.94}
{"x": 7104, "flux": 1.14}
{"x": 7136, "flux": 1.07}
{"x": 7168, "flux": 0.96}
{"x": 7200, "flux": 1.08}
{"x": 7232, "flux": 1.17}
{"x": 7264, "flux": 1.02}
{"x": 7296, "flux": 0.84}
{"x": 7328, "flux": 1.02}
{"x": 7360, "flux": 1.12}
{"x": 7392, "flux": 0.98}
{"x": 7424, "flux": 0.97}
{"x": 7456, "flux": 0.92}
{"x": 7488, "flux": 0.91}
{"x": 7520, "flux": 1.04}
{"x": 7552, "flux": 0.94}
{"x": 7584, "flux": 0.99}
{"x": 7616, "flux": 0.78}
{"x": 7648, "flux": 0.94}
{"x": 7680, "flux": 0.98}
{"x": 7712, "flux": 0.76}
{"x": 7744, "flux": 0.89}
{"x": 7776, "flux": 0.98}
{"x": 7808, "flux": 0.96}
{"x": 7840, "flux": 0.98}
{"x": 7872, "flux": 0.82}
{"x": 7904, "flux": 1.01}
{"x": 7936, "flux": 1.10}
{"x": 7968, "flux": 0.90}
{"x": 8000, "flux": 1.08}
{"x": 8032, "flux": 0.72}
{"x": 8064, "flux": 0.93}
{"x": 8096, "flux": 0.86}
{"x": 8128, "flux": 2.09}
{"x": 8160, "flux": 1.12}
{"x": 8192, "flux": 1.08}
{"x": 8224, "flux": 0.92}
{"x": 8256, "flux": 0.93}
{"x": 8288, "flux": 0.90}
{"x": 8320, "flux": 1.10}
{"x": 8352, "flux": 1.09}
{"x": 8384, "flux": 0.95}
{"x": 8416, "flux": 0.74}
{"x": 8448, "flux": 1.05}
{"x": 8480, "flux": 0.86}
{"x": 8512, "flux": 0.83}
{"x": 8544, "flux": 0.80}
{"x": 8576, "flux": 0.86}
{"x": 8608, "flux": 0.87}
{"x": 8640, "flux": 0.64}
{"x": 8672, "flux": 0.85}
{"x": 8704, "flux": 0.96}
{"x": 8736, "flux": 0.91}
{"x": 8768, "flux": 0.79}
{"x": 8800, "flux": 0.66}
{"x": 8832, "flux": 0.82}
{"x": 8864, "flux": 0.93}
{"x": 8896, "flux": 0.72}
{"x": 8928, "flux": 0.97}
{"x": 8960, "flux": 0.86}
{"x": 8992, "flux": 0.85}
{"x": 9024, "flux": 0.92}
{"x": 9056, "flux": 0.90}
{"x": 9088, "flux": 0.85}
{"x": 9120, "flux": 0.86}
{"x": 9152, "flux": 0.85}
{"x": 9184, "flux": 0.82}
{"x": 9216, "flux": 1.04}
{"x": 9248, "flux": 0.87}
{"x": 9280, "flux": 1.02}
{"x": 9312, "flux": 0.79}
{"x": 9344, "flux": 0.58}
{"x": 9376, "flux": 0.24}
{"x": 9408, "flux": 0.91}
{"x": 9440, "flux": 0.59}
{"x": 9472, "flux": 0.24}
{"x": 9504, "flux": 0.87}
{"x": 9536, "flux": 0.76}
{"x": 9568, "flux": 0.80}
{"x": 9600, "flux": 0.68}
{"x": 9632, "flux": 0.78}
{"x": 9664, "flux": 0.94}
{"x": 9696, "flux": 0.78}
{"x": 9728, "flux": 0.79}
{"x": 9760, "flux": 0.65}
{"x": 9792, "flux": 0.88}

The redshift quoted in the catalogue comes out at 0.24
